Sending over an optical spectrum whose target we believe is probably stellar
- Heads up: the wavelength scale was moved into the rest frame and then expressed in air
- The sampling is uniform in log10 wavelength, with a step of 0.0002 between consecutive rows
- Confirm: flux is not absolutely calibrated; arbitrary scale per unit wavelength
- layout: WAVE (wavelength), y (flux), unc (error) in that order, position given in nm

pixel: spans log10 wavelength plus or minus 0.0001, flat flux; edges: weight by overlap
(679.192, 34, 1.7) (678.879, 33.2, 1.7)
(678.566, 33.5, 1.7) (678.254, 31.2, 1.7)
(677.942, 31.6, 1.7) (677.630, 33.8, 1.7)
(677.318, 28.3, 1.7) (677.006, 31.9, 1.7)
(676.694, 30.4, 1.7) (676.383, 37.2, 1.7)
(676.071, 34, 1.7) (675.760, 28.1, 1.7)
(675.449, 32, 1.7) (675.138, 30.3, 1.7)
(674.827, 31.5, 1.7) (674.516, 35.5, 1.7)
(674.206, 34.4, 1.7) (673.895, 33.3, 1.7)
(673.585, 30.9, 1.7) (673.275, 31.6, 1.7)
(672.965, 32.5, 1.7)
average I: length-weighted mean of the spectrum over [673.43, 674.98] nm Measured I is 33.1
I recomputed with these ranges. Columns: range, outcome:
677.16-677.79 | 31.1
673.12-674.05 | 31.9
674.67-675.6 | 31.3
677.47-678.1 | 32.7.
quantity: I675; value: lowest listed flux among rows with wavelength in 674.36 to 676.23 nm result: 28.1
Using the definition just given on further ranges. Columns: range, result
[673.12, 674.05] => 30.9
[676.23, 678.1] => 28.3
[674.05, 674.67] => 34.4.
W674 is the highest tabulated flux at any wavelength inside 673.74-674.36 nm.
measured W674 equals 34.4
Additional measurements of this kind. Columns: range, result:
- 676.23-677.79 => 37.2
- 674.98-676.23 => 34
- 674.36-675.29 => 35.5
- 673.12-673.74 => 31.6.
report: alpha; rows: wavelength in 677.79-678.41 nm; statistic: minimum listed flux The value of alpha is 31.2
